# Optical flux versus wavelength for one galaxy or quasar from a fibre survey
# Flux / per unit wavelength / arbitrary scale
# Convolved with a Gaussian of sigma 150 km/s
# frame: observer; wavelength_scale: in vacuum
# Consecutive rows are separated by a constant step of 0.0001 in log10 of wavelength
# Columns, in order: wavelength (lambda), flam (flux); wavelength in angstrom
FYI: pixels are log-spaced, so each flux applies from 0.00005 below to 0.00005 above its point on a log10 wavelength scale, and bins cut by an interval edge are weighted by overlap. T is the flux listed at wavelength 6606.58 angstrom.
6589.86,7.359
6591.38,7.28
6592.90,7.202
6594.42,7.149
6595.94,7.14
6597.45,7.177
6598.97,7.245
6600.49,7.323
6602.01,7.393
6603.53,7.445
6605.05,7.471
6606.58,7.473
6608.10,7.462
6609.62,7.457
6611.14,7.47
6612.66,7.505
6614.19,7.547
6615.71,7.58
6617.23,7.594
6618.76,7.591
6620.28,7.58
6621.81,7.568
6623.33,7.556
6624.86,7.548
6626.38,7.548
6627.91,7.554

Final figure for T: 7.473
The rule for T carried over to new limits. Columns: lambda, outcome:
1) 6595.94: 7.14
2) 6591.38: 7.28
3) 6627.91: 7.554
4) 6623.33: 7.556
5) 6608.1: 7.462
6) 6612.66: 7.505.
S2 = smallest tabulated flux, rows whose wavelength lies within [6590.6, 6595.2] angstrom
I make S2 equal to 7.149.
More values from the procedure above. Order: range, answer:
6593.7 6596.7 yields 7.14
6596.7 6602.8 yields 7.177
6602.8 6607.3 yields 7.445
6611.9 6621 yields 7.505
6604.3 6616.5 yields 7.457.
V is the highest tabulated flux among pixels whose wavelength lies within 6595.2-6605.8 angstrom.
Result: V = 7.471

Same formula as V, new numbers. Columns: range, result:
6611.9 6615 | 7.547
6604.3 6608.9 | 7.473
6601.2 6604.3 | 7.445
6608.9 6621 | 7.594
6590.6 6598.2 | 7.28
